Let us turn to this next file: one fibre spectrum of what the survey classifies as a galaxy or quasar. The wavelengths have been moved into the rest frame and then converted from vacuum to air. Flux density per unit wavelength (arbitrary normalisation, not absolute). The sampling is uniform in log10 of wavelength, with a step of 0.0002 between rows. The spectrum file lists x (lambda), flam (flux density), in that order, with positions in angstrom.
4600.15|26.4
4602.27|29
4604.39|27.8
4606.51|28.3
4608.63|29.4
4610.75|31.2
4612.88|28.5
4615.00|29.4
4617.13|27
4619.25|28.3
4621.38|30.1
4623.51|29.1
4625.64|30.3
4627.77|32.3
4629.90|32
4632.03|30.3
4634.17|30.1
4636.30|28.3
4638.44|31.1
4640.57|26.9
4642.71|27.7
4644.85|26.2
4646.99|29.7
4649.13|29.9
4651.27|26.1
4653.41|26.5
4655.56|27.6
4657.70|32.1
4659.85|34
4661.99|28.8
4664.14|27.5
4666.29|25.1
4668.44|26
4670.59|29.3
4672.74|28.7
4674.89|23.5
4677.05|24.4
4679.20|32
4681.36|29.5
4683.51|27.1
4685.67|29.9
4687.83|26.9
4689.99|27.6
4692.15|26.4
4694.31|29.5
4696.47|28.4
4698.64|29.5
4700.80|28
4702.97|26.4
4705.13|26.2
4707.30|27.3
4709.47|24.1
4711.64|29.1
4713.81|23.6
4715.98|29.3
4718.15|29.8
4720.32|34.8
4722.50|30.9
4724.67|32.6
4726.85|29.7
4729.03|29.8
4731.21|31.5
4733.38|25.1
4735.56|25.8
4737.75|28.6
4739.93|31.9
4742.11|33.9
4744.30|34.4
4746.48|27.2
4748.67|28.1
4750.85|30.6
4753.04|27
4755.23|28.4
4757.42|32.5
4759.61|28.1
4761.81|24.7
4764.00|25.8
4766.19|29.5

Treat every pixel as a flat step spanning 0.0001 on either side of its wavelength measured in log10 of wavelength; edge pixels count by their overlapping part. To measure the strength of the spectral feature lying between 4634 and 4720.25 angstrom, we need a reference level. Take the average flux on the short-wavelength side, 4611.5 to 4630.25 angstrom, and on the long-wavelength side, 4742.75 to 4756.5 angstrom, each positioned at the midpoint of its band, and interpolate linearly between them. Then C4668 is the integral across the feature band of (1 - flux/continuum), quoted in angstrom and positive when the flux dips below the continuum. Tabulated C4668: 4.4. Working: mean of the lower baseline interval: 29.6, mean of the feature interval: 28.1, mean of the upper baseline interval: 29.5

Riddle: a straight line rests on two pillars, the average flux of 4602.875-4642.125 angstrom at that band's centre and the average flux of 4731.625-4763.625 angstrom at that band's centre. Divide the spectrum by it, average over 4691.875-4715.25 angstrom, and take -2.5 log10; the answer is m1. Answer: 0.076 mag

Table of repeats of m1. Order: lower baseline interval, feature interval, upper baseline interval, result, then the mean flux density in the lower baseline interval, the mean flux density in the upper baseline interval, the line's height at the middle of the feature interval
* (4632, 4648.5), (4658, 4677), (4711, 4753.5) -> 0.04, 28.7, 29.7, 29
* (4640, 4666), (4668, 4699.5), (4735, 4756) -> 0.04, 28.5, 29.7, 28.9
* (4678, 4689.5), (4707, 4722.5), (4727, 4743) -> 0.03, 29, 29.5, 29.3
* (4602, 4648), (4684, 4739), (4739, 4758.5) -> 0.06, 29.2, 30.4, 30.1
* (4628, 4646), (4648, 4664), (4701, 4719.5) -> -0.02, 29.2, 27.1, 28.7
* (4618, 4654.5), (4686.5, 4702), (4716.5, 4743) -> 0.07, 29.1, 30.3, 29.9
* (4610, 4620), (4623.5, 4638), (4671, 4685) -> -0.07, 28.8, 27.7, 28.5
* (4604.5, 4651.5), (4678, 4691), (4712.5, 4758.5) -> 0.03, 29.2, 29.8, 29.5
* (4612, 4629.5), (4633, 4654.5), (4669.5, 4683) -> 0.02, 29.5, 27.9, 28.8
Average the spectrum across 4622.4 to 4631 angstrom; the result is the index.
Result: 30.9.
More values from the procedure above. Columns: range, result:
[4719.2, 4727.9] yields 32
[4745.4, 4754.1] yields 28.2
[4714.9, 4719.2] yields 29.6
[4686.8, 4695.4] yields 27.6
